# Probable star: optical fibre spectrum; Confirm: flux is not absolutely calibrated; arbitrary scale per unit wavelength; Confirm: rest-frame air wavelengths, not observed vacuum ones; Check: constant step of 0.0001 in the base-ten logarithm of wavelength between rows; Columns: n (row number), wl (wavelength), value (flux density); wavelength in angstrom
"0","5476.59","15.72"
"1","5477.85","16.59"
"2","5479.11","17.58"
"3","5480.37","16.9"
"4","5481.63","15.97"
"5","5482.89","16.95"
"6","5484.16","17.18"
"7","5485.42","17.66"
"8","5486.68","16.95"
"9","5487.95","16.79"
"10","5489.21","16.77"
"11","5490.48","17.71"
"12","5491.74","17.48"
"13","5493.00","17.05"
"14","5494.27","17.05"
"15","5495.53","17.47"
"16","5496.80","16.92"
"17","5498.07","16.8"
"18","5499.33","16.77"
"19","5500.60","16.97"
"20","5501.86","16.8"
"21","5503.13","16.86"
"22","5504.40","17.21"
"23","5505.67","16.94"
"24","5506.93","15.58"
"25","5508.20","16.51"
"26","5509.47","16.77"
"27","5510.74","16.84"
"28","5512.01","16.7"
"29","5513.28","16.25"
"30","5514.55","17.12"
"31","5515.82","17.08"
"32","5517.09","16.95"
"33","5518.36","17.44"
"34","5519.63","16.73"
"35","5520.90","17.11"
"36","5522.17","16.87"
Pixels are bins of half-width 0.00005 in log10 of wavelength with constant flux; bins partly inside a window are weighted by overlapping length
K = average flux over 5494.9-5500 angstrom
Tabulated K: 17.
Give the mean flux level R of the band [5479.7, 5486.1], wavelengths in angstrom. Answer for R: 16.9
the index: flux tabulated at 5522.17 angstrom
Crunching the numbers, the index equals 16.87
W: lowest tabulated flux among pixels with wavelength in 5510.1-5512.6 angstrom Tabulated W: 16.7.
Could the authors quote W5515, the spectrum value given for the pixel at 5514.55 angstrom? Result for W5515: 17.12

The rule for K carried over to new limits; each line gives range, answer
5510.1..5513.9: 16.6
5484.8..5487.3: 17.3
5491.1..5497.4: 17.2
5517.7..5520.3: 17.1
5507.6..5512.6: 16.7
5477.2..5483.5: 16.8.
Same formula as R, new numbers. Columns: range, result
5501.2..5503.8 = 16.8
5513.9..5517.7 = 17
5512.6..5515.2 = 16.7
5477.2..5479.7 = 17.1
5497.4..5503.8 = 16.8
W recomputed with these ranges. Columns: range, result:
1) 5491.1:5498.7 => 16.8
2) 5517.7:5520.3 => 16.73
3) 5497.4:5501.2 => 16.77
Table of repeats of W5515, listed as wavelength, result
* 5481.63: 15.97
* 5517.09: 16.95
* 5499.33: 16.77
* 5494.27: 17.05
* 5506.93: 15.58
